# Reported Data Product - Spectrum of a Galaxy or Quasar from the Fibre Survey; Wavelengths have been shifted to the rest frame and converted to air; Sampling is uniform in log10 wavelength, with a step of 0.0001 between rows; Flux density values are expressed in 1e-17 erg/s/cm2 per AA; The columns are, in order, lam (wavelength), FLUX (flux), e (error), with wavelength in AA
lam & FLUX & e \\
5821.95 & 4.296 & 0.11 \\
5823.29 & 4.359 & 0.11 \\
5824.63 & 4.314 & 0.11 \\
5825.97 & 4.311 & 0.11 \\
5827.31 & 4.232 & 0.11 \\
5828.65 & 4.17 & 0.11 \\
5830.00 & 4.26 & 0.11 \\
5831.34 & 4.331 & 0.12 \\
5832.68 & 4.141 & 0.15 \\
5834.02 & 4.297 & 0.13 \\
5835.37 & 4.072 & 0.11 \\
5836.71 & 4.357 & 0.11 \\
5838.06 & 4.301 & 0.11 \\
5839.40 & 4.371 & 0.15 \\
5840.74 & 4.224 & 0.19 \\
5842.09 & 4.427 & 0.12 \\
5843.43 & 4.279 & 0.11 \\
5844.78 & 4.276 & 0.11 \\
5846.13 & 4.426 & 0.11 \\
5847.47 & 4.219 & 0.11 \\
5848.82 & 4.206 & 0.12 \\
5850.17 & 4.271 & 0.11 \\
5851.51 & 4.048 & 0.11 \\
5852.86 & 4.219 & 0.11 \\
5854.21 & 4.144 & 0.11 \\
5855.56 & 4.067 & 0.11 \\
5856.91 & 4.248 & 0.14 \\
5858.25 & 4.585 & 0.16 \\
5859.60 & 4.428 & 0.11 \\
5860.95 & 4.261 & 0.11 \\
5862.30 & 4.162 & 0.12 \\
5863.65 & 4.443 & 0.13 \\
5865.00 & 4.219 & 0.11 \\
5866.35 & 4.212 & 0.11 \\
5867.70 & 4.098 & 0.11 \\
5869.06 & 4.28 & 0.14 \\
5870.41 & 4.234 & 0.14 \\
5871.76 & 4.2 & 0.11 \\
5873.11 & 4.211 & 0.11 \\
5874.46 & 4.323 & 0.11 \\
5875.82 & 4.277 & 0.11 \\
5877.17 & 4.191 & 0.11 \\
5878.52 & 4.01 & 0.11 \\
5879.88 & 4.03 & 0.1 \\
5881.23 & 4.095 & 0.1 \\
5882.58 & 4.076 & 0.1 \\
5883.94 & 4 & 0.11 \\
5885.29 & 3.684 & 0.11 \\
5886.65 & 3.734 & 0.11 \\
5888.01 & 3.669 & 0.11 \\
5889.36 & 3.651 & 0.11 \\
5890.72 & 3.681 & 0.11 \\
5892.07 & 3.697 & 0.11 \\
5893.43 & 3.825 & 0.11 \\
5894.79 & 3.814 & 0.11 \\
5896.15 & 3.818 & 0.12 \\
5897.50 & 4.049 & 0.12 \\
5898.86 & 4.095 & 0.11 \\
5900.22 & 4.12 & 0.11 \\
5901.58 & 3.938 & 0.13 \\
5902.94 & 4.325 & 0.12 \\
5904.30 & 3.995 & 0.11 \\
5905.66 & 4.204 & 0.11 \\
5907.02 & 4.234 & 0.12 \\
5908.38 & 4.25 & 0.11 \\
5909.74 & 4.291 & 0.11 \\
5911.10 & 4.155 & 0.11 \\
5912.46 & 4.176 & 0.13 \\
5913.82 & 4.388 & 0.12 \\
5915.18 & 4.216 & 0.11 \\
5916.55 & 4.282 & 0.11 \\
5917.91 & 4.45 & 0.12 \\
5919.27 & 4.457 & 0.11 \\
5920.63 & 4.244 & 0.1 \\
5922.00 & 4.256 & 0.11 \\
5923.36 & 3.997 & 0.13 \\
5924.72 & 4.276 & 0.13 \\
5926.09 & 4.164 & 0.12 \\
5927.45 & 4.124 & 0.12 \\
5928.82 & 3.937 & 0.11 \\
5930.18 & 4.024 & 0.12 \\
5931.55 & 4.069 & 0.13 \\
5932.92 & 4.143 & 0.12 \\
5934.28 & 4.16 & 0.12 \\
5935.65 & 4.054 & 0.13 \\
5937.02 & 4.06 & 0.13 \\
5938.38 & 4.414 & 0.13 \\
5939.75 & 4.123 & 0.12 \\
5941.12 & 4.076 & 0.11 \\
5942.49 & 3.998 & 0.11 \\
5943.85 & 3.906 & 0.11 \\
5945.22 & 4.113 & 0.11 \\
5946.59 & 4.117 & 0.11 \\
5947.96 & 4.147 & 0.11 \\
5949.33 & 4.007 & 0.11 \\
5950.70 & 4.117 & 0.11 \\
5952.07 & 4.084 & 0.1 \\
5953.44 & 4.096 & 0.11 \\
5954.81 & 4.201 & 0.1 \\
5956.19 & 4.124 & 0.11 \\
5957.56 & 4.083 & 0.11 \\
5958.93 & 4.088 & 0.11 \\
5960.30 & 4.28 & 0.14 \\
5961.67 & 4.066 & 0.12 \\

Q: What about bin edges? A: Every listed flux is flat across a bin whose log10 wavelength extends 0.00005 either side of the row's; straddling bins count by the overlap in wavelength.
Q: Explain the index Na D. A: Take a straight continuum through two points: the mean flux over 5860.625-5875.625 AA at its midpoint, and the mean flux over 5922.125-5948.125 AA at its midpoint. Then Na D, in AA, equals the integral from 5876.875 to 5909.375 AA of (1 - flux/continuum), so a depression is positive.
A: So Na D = 1.7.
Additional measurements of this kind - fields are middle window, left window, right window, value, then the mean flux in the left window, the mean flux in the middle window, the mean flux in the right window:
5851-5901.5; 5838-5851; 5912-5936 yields 2.14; 4.3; 4.08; 4.19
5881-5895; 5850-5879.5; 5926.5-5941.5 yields 1.30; 4.23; 3.8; 4.11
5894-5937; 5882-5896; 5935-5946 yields -2.28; 3.78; 4.15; 4.09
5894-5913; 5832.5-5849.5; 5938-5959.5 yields 0.33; 4.28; 4.1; 4.1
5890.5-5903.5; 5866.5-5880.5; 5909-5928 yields 0.86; 4.19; 3.94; 4.25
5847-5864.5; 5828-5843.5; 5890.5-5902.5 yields -0.44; 4.27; 4.25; 3.91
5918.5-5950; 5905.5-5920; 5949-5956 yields 0.47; 4.29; 4.13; 4.1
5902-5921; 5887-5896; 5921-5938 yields -1.58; 3.73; 4.26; 4.11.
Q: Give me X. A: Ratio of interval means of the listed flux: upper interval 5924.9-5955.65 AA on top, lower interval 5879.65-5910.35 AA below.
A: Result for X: 1.0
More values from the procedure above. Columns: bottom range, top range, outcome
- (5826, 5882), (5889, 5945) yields 0.97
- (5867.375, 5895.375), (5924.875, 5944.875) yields 1.03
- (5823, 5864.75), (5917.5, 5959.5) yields 0.97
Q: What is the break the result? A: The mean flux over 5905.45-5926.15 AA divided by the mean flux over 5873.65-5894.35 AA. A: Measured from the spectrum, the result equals 1.1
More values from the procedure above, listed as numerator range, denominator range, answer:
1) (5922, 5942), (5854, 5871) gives 0.97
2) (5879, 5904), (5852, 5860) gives 0.91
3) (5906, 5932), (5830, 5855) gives 0.99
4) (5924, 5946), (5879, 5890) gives 1.06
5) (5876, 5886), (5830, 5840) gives 0.94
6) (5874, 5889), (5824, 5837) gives 0.94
